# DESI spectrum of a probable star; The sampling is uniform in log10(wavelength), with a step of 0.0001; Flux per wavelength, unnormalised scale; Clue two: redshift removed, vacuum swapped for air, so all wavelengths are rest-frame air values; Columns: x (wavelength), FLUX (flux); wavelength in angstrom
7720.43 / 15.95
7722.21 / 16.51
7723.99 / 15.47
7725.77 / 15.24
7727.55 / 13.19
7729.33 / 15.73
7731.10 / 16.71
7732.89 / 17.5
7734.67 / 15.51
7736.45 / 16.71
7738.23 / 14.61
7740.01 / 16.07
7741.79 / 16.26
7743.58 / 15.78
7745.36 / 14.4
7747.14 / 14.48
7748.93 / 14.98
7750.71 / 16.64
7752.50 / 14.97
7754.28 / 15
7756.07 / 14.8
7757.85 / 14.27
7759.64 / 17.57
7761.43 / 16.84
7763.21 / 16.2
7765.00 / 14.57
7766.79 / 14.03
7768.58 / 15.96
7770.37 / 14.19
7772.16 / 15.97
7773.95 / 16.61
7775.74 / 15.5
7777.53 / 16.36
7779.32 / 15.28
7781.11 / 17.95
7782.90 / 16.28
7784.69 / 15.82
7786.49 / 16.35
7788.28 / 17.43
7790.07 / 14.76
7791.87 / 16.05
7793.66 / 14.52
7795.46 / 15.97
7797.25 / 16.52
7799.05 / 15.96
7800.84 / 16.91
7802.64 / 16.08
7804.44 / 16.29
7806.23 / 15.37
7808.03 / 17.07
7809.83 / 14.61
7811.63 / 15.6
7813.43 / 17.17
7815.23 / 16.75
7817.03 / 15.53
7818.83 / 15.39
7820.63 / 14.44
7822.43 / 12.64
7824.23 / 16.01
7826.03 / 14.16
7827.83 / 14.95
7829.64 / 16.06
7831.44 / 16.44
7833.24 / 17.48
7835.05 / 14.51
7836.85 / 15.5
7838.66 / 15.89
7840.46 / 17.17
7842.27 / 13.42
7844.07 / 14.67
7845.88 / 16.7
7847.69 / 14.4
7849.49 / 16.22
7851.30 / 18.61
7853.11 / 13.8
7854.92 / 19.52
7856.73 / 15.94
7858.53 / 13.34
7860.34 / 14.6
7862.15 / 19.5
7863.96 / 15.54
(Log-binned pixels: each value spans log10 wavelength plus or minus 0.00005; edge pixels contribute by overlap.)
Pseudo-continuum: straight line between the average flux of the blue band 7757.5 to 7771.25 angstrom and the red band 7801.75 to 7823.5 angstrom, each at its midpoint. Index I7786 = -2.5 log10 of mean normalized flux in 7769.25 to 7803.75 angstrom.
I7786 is -0.03 mag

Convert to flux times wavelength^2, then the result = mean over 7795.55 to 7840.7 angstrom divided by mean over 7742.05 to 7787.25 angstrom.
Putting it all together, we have 1.02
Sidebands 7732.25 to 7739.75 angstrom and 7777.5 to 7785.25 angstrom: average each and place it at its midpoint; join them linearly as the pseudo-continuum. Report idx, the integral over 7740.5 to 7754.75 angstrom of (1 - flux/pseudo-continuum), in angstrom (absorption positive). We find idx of 0.7 angstrom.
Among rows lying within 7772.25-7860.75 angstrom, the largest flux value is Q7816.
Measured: 19.52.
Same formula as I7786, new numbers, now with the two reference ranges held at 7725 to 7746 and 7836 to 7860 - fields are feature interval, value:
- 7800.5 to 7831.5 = 0.01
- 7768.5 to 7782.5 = -0.02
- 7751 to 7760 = 0.03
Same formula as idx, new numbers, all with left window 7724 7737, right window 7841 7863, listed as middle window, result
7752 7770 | 0.5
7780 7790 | -0.5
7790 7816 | -0.3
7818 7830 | 0.9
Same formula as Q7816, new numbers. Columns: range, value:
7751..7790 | 17.95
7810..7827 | 17.17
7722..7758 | 17.5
